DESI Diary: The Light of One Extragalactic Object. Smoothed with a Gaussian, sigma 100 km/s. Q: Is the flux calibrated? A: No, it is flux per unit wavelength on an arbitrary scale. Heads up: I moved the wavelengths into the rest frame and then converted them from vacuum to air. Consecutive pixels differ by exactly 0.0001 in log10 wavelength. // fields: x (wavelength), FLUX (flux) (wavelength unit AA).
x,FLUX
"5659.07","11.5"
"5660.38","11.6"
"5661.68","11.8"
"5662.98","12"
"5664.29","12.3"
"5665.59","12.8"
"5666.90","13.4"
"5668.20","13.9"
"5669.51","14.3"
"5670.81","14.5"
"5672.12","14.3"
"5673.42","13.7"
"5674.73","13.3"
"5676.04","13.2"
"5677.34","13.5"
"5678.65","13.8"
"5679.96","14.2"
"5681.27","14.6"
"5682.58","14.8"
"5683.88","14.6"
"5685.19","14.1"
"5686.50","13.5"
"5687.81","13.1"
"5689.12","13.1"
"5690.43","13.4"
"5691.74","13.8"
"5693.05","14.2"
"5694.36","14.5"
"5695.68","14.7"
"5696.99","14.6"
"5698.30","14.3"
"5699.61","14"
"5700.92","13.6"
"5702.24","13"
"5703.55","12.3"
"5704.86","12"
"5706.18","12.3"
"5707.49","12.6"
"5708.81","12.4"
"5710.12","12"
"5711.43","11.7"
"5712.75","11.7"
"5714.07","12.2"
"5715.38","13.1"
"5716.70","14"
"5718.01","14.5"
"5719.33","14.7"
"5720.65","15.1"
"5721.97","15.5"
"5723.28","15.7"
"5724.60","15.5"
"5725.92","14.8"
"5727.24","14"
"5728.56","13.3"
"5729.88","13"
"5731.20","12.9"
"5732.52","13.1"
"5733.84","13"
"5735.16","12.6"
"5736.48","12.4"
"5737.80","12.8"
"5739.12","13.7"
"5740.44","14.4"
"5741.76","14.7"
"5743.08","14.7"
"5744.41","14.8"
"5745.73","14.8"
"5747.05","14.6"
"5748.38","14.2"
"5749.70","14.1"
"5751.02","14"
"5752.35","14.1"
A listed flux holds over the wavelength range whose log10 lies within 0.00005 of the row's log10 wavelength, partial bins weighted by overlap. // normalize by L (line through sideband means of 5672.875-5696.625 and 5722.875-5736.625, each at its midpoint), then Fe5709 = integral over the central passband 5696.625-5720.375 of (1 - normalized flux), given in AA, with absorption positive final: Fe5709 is 1.2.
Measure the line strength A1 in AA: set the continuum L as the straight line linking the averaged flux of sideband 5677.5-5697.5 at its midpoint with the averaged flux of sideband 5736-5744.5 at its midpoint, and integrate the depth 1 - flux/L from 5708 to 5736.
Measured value 0.8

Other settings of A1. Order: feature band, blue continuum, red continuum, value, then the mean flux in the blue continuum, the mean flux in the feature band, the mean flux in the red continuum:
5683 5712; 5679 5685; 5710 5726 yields 1.78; 14.5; 13.4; 13.9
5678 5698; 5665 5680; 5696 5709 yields -0.94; 13.7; 14.1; 13.2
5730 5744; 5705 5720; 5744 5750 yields 0.59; 12.8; 13.4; 14.5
